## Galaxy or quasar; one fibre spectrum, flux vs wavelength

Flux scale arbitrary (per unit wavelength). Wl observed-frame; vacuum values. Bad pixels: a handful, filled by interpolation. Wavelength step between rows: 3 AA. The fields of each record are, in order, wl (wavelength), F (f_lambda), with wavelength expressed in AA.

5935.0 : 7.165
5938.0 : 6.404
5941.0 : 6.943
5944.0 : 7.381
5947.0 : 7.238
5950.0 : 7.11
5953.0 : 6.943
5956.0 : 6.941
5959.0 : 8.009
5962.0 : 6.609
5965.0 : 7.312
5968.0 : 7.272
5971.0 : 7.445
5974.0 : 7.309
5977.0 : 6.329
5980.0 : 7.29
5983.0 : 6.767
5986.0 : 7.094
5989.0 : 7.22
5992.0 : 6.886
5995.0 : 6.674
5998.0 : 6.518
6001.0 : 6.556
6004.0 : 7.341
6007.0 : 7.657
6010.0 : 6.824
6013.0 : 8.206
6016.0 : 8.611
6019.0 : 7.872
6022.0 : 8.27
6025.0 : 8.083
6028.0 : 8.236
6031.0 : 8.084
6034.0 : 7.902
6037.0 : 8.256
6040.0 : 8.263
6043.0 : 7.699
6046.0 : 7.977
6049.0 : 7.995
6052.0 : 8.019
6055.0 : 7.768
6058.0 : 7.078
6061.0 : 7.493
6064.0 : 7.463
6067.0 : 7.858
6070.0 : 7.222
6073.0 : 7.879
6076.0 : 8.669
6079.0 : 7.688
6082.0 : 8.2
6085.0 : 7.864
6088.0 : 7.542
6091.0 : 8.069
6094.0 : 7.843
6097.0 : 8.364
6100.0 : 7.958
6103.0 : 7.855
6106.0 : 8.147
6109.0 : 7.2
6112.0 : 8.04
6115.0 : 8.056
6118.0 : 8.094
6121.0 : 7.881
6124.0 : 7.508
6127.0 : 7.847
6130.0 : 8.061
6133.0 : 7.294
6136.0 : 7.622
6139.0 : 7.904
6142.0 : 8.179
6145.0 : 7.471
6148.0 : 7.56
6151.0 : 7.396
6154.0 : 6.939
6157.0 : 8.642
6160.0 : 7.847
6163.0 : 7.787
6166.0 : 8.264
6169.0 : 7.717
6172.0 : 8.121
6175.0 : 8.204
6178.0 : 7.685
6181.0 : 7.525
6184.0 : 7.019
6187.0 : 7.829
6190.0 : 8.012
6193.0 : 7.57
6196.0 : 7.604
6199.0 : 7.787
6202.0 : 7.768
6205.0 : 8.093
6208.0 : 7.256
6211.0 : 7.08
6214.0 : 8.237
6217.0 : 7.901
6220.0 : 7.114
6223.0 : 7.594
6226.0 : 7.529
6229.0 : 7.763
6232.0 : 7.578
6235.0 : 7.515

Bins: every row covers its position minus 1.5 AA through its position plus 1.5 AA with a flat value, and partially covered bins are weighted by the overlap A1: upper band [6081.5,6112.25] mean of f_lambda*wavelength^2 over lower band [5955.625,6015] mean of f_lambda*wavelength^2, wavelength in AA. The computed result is 1.2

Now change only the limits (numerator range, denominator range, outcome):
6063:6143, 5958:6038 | 1.10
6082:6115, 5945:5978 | 1.16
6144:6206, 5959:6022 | 1.14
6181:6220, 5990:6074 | 1.05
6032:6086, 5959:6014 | 1.13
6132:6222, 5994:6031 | 1.07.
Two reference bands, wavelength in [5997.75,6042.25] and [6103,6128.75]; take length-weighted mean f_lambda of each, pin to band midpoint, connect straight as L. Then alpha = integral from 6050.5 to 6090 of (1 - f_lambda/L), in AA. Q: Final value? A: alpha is 0.4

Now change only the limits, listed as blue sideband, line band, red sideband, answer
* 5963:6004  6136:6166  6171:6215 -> -0.8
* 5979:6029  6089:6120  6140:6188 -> -1.3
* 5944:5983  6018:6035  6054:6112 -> -1.3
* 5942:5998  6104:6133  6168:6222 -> -1.4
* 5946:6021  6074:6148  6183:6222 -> -4.2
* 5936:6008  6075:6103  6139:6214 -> -2.1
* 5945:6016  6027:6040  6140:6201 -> -1.4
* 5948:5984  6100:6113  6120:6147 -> -0.3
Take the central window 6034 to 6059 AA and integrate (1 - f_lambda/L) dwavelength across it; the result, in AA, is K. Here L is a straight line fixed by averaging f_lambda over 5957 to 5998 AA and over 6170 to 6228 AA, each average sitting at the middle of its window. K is -2.2 AA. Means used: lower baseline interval 7.07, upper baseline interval 7.68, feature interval 7.9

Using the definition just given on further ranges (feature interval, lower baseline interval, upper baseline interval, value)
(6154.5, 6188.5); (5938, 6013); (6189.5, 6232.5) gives -1.32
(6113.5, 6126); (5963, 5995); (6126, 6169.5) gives -0.38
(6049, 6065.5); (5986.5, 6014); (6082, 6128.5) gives -0.18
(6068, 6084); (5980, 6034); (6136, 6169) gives -0.64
